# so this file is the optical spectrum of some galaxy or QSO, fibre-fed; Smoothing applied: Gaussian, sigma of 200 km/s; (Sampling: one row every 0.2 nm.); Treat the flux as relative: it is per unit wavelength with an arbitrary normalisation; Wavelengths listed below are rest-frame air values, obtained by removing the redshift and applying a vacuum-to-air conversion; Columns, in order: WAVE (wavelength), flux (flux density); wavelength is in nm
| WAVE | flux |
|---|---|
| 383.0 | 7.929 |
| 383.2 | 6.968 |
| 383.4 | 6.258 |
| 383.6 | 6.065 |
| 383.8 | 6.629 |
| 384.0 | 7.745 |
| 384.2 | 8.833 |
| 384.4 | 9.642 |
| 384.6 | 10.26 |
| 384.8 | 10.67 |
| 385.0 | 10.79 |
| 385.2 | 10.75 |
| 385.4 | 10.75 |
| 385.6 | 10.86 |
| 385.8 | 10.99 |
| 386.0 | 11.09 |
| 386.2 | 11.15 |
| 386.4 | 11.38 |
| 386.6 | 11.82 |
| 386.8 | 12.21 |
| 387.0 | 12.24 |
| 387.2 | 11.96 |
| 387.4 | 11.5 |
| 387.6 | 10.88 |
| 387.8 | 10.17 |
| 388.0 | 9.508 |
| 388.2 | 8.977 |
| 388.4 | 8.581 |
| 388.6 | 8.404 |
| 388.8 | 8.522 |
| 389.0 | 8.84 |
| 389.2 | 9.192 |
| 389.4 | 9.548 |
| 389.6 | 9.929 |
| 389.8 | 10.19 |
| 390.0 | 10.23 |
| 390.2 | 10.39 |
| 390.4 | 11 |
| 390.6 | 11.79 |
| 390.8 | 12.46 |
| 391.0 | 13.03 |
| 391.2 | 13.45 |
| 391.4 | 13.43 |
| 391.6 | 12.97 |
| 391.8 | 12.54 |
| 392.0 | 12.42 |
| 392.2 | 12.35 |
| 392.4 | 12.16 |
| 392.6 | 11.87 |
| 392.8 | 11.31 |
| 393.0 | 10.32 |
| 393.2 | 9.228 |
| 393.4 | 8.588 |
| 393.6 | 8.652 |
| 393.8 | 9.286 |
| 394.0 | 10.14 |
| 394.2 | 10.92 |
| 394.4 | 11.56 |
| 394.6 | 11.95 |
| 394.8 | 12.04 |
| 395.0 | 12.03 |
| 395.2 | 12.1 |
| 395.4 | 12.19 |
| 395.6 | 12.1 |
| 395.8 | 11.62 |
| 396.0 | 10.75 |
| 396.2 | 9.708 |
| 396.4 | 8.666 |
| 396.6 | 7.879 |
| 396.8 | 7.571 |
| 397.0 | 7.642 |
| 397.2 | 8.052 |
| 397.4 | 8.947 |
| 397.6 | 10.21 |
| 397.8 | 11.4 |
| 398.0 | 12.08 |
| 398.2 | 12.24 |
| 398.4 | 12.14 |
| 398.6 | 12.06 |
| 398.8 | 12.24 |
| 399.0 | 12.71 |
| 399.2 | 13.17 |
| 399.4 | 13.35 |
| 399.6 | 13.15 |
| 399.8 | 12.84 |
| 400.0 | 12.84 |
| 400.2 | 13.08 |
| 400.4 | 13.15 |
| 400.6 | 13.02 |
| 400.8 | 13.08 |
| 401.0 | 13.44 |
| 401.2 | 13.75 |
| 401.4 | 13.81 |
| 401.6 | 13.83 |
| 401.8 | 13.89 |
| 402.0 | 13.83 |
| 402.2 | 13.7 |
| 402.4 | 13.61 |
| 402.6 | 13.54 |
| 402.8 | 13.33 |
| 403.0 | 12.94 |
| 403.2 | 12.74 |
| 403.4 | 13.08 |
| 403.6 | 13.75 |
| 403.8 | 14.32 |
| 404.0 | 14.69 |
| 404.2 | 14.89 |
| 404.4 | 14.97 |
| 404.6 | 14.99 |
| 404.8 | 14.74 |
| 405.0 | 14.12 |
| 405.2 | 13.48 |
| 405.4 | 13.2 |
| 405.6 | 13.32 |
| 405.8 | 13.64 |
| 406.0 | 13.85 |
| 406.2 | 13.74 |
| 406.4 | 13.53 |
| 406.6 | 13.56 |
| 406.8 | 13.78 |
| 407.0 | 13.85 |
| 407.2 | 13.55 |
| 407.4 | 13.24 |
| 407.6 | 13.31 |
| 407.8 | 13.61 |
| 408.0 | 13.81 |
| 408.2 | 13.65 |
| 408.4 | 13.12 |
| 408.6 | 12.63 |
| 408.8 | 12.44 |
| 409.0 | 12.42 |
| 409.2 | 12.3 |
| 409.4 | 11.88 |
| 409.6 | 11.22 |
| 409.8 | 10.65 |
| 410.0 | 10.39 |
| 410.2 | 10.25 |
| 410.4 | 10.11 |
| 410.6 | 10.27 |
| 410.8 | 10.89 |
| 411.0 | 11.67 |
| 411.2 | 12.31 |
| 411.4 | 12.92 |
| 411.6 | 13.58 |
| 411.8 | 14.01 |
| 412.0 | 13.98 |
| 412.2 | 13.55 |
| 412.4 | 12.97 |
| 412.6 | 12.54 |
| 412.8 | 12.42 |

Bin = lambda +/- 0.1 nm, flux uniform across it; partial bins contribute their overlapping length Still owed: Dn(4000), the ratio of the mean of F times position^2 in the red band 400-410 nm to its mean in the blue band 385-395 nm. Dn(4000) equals 1.32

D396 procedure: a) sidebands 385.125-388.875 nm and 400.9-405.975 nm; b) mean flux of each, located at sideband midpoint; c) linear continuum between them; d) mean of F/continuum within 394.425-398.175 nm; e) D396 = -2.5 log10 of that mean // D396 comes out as 0.19 mag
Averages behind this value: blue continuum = 10.6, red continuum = 13.8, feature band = 10.4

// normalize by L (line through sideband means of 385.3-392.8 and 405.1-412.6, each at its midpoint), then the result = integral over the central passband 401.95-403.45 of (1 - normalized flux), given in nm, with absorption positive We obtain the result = -0.14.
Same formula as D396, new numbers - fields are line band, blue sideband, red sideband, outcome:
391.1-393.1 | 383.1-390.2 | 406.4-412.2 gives -0.174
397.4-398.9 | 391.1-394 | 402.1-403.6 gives 0.074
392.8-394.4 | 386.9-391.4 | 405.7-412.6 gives 0.126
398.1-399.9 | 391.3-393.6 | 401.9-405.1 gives 0.023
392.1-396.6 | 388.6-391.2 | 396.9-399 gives -0.018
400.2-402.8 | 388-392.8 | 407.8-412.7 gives -0.159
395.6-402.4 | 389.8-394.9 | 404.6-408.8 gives 0.051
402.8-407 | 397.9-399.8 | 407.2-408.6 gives -0.058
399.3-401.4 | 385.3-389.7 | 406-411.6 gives -0.137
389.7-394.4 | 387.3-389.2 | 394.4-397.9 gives -0.142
